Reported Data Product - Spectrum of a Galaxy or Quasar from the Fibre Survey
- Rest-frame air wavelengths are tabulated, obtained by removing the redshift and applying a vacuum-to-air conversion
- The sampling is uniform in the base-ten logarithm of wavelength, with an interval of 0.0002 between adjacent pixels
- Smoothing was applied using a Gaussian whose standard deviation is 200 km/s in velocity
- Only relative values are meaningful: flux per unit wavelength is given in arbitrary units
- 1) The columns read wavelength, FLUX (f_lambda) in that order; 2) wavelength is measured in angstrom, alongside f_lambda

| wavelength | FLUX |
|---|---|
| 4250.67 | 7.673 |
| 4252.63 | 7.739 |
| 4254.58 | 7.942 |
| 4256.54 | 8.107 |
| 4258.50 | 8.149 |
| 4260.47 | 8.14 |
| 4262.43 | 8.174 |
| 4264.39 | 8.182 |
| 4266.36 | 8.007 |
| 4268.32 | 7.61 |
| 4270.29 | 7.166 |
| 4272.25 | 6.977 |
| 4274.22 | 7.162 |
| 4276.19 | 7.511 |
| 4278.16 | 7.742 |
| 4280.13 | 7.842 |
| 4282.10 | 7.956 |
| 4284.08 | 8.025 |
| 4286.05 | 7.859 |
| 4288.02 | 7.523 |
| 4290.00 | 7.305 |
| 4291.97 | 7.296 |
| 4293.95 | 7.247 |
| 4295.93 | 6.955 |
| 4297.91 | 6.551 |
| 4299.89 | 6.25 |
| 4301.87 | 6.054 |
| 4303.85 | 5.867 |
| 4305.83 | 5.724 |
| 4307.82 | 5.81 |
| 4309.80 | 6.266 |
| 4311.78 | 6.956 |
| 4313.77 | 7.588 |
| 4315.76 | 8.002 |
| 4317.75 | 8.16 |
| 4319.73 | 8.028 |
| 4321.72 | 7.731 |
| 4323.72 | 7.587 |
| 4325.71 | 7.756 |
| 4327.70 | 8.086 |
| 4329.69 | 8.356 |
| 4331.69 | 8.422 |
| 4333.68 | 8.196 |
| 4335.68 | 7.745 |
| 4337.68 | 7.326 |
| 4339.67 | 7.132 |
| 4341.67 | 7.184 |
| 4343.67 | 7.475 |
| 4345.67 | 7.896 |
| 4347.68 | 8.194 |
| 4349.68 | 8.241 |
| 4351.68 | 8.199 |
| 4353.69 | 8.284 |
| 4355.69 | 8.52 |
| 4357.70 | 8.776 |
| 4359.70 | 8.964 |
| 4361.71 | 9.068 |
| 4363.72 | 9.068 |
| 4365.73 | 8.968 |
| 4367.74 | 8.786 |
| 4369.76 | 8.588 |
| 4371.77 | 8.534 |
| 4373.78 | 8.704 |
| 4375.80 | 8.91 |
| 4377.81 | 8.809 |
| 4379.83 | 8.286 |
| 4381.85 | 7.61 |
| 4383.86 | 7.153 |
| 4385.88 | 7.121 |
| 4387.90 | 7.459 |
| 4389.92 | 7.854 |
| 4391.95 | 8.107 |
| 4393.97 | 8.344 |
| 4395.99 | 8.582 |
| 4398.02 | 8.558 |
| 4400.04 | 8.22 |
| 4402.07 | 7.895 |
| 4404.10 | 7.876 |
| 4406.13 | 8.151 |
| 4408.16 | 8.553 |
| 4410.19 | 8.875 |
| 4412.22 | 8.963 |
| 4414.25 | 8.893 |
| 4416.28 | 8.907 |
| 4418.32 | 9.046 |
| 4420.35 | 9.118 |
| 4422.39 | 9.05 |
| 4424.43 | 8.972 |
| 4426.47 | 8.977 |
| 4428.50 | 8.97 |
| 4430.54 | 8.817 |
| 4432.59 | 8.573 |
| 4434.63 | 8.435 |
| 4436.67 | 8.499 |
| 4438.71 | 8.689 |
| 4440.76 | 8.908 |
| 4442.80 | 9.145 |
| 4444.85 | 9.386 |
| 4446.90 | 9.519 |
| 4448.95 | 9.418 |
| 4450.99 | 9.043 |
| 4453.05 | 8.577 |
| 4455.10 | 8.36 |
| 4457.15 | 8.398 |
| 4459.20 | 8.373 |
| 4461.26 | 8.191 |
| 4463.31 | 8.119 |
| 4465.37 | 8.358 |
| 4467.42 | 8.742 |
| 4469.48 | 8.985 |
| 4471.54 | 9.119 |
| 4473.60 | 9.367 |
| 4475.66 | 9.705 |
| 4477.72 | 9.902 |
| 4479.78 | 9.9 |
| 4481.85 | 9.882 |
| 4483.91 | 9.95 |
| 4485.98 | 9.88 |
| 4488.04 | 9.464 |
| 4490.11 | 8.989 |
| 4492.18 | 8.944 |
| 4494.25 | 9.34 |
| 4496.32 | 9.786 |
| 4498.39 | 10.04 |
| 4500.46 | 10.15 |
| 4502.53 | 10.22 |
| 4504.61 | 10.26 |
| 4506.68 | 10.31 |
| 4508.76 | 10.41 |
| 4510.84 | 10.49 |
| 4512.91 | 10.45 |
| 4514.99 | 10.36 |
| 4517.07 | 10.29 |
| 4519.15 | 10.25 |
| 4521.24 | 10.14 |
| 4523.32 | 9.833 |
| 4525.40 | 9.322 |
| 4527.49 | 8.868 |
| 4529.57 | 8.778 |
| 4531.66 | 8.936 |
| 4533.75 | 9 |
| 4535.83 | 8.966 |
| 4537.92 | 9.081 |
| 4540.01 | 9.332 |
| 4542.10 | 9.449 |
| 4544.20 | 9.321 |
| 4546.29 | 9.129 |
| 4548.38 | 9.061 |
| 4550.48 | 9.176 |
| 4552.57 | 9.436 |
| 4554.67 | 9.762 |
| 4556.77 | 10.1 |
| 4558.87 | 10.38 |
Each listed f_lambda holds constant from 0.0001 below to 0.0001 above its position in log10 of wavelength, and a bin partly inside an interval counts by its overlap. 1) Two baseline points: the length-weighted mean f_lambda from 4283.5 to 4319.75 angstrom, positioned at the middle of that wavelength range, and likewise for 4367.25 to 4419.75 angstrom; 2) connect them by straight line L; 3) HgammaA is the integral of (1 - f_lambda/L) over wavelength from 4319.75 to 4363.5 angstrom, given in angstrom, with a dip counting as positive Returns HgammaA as -2.8 angstrom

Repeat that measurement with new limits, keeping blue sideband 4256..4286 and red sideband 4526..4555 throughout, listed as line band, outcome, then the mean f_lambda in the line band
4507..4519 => -1.8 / 10.4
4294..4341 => 4.6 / 7.24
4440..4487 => -1.8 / 9.1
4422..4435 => -0.4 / 8.83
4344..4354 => 0.1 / 8.1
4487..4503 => -1.2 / 9.6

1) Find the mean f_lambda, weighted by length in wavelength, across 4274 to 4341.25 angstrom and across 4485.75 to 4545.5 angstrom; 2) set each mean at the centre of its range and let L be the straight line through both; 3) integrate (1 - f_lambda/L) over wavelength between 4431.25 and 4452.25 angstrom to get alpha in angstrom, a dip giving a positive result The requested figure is -0.2 angstrom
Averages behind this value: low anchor 7.35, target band 8.95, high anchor 9.67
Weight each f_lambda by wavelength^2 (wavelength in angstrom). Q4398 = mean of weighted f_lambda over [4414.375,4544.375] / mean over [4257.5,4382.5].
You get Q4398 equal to 1.29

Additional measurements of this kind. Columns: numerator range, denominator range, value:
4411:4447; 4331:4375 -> 1.11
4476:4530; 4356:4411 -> 1.25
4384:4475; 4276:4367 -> 1.18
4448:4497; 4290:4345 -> 1.35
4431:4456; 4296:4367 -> 1.22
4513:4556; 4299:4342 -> 1.43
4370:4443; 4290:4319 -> 1.31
